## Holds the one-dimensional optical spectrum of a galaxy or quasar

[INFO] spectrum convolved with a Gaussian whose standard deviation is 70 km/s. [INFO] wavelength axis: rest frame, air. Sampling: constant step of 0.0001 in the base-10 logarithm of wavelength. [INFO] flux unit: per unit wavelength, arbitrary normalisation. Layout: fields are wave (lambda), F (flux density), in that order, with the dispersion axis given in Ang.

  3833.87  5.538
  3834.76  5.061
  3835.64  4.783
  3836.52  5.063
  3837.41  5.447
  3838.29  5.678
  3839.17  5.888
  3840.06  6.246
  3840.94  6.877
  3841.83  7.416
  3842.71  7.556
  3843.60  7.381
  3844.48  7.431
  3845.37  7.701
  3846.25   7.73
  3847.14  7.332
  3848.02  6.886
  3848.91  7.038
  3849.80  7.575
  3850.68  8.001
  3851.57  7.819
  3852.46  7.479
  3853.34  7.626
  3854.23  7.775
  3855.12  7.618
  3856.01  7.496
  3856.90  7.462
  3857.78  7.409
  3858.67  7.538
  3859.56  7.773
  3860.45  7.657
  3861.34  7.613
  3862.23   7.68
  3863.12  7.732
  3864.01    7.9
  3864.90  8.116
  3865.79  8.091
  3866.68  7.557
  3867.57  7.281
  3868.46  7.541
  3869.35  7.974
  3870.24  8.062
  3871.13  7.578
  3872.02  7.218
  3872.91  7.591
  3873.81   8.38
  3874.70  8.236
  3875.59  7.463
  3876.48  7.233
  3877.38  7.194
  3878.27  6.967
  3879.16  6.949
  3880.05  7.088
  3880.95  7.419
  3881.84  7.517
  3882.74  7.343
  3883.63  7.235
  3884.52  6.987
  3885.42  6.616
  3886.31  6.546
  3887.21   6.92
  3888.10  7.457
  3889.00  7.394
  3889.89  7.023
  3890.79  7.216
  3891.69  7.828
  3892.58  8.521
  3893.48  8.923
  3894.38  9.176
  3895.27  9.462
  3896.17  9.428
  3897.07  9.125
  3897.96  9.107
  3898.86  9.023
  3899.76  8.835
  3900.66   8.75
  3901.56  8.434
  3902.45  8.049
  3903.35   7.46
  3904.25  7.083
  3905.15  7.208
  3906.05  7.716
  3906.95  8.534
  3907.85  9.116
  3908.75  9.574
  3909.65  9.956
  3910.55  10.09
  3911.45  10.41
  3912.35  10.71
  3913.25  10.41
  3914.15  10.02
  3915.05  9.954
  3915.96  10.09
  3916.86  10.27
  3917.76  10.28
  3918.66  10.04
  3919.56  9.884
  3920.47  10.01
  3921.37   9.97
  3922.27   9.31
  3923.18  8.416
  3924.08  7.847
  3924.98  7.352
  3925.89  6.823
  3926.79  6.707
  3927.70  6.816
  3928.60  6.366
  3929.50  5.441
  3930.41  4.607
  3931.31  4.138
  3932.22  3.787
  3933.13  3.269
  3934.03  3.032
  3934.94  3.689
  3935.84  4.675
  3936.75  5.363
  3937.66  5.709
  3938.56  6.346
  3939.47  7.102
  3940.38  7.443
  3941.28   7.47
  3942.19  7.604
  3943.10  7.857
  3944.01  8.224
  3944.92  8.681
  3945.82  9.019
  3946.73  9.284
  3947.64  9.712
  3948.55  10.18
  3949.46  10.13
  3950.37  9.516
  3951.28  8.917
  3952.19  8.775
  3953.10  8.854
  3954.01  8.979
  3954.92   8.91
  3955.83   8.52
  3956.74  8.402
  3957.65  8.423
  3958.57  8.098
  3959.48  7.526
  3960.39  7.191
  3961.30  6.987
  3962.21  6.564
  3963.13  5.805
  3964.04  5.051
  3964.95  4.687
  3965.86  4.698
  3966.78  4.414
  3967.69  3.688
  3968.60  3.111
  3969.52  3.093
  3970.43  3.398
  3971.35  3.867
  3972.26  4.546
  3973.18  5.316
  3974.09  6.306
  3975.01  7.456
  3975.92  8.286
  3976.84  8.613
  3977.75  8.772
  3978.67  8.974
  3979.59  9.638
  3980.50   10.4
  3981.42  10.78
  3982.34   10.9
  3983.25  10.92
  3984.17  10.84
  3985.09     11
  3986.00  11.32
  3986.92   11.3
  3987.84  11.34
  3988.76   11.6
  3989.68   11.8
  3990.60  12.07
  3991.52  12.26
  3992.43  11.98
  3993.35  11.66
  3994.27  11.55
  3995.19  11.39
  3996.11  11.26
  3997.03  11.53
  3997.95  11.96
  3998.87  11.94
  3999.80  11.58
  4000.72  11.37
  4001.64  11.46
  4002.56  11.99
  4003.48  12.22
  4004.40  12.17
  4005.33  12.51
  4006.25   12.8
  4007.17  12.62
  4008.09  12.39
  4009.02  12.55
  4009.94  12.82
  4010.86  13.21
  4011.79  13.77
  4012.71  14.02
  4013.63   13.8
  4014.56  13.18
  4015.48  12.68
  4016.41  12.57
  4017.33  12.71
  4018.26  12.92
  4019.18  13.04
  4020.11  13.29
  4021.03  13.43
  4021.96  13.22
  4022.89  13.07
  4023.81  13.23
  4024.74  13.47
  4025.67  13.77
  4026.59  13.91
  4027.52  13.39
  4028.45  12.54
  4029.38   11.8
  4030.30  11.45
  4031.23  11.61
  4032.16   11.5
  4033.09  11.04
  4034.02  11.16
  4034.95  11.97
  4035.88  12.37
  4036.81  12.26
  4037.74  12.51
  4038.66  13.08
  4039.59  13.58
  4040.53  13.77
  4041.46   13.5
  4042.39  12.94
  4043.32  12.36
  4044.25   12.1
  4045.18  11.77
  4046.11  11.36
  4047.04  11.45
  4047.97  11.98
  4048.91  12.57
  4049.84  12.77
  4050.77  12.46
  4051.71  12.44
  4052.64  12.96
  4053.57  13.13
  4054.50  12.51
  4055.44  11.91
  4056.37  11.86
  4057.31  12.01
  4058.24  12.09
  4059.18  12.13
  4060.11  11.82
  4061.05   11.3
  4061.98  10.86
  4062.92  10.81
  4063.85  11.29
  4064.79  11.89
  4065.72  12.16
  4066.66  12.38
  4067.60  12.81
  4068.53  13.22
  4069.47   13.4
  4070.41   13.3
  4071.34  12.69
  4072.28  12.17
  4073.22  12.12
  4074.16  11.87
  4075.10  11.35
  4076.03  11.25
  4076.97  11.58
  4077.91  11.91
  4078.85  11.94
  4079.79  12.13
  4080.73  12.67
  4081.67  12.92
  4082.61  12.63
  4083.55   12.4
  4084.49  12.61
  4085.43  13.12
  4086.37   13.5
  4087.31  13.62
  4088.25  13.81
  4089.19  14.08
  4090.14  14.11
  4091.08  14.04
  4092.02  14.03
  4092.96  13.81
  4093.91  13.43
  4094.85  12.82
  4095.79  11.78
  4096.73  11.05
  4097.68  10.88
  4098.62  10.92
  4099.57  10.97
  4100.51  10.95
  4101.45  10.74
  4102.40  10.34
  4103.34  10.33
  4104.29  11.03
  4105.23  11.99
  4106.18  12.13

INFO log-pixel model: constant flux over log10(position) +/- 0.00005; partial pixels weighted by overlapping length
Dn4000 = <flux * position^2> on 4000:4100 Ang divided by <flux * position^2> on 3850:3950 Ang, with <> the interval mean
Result 1.72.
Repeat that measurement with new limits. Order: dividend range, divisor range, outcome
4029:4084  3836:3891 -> 1.84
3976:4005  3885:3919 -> 1.33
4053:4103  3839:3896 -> 1.81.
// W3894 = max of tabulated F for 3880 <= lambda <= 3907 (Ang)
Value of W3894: 9.462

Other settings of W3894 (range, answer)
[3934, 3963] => 10.18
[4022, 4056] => 13.91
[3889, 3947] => 10.71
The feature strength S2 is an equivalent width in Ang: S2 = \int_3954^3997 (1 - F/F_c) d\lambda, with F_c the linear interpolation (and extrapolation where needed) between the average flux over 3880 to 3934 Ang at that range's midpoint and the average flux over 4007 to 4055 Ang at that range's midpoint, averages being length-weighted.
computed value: 9.3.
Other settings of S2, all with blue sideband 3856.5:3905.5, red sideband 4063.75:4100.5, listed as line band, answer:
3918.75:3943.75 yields 6.5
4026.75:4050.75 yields -1.7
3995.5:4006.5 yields -1.3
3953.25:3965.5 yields 2.9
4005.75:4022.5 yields -3.3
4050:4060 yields -0.4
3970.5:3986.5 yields 2.4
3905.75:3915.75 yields -1.5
